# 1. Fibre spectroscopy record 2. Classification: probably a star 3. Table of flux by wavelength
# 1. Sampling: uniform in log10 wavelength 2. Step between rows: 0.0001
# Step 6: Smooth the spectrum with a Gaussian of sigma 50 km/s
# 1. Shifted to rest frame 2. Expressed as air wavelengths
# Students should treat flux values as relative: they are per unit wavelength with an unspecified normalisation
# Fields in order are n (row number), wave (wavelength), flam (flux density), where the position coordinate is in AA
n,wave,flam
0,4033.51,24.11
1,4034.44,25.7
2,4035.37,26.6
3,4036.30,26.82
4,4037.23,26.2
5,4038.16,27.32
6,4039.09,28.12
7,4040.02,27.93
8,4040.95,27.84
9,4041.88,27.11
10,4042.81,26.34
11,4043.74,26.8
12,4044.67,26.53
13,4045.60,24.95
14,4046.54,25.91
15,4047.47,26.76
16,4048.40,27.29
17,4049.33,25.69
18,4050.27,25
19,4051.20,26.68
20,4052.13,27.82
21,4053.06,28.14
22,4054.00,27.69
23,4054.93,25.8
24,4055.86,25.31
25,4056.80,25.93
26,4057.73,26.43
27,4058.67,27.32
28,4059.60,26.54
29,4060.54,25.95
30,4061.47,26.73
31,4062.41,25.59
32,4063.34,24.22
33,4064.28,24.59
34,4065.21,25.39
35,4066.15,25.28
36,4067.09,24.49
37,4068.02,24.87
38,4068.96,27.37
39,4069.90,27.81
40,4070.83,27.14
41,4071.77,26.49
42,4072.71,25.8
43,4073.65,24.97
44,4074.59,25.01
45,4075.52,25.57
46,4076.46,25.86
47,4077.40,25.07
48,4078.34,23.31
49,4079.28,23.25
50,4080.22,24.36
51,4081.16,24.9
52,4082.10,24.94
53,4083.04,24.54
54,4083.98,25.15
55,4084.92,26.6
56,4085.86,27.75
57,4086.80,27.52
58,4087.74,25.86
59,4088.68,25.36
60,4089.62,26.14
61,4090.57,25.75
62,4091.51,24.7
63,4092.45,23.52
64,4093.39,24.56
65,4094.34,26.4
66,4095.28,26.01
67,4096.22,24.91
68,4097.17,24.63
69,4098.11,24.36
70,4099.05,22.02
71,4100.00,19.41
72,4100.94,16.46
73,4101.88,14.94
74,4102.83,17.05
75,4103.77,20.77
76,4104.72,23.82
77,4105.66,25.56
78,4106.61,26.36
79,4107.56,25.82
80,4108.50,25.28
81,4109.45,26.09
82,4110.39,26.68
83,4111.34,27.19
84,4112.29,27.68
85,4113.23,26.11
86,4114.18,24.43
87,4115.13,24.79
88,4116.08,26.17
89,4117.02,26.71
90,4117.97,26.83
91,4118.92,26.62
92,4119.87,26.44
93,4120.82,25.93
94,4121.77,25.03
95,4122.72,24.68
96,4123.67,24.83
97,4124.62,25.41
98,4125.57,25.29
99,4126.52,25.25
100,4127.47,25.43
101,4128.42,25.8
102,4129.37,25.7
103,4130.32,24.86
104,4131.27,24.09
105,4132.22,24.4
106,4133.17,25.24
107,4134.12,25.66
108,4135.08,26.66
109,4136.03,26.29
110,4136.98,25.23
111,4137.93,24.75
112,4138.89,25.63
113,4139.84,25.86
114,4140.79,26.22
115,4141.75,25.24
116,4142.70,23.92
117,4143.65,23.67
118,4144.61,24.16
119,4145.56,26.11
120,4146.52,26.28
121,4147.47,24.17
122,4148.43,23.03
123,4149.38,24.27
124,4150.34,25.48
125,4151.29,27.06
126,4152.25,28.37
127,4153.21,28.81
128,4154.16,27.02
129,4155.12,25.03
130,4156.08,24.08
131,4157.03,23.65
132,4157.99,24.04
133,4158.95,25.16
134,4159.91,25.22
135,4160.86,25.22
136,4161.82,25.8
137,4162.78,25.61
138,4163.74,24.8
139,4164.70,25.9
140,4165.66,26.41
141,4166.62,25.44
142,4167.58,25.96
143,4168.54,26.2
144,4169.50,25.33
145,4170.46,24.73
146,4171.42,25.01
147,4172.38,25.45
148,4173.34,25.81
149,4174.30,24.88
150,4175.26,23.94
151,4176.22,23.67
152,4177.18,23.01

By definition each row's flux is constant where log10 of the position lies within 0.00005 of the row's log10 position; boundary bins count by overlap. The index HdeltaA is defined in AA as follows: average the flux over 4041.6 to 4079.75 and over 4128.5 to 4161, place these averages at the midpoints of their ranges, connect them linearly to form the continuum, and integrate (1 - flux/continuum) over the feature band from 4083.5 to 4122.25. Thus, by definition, 1.4 AA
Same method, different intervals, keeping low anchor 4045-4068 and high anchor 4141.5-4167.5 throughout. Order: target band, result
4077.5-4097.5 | 0.4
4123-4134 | 0.2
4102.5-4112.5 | 0.3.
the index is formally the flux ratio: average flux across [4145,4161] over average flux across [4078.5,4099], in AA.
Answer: 1.01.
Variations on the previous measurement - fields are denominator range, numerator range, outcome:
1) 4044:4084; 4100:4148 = 0.96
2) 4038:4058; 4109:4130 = 0.97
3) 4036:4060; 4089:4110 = 0.88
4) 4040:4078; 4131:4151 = 0.96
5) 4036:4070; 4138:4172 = 0.96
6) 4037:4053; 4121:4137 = 0.95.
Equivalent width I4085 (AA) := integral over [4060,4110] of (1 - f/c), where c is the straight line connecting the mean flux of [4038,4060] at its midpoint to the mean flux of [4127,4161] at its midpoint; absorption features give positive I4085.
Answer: 3.0 AA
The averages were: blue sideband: 26.7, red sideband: 25.3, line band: 24.7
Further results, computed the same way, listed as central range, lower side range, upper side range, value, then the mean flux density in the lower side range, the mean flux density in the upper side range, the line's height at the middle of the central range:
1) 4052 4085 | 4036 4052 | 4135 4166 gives 0.88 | 26.7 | 25.4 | 26.4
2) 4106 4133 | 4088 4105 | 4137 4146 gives -1.95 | 22.8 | 25.1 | 24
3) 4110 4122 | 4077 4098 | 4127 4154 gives -0.41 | 25.2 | 25.5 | 25.4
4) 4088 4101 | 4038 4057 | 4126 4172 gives 0.98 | 26.7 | 25.4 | 26.1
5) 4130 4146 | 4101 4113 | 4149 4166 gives -0.17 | 23.7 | 25.7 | 24.9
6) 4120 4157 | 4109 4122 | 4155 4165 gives 0.24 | 26.2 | 24.9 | 25.6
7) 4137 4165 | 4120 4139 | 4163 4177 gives -0.07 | 25.3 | 25.2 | 25.3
